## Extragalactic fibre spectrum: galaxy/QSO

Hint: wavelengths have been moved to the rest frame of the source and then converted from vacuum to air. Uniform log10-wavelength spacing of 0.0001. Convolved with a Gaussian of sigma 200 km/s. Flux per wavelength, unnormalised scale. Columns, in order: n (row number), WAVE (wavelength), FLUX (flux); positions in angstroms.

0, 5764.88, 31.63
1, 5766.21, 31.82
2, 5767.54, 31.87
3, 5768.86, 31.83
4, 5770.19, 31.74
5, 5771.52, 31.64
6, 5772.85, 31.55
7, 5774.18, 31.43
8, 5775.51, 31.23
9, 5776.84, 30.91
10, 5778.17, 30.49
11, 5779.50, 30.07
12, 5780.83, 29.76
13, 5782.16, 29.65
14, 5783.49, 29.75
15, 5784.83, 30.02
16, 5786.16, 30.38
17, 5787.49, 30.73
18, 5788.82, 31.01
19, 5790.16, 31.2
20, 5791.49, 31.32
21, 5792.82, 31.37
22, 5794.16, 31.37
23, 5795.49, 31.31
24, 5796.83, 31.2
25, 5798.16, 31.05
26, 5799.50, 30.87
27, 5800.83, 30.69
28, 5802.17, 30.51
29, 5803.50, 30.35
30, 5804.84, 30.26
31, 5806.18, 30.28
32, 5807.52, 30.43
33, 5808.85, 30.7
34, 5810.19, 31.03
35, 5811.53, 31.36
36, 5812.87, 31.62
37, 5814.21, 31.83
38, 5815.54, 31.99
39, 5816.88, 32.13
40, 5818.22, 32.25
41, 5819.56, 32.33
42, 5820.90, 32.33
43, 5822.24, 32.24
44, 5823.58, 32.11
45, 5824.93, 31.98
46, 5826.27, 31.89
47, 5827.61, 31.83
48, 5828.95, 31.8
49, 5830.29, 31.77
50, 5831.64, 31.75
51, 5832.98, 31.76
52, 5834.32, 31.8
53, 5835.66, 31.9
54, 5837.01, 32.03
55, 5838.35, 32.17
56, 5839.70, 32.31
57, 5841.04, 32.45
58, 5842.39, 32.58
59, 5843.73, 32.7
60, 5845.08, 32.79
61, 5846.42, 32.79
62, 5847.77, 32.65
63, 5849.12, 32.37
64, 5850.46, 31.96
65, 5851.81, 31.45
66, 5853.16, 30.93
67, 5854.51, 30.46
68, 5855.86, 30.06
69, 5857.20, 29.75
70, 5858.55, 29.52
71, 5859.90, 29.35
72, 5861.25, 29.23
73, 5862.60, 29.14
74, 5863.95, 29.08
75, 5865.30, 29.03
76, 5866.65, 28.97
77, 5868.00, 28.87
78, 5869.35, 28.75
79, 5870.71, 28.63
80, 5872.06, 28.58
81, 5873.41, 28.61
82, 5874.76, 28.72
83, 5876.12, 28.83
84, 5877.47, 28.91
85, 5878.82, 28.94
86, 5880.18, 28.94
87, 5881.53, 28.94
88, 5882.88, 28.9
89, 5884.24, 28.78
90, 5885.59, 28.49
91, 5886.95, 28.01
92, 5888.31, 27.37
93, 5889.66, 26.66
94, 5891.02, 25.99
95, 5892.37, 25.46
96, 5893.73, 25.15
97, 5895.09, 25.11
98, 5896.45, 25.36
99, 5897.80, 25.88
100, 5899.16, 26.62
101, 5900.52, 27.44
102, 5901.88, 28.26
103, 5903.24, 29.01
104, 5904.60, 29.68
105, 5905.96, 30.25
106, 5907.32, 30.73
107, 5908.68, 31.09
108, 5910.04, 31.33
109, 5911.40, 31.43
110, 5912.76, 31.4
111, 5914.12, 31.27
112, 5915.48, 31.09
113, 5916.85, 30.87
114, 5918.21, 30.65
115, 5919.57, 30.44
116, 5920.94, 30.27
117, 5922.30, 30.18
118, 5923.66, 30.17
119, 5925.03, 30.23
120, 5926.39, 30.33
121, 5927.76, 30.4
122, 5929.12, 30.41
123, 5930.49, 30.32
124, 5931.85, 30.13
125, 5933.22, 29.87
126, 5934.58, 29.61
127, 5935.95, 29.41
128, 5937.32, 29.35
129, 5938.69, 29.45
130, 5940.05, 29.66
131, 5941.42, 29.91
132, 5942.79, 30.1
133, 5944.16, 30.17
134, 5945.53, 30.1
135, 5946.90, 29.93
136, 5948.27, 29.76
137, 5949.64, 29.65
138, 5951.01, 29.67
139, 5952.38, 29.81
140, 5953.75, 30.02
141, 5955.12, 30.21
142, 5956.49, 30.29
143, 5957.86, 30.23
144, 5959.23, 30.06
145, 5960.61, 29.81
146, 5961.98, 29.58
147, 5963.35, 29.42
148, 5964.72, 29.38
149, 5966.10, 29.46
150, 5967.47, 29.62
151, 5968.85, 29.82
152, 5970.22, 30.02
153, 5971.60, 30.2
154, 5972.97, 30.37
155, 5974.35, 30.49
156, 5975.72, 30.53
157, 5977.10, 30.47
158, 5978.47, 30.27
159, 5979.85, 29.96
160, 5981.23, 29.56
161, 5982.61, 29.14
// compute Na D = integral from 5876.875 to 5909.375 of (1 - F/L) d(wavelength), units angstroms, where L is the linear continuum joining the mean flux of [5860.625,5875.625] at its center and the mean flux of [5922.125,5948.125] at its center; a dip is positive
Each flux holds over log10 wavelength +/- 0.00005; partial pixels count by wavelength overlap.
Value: 1.5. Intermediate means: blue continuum 28.9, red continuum 30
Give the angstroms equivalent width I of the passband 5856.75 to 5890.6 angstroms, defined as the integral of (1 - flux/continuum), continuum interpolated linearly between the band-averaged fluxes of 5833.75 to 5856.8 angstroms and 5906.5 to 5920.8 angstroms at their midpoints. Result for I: 3.02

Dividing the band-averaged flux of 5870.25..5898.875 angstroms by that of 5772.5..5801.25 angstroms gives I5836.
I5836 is 0.9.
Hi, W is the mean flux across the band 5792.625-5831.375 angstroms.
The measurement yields 31.4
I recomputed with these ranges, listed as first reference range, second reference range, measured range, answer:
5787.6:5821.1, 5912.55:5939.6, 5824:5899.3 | 2.5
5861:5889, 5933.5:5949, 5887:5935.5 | 0.3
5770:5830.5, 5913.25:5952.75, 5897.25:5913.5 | 0.5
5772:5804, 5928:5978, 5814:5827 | -0.6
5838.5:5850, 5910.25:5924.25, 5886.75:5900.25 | 2.3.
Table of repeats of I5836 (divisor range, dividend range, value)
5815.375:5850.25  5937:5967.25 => 0.93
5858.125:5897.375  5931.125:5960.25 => 1.06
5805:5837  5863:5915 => 0.90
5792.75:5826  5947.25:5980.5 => 0.96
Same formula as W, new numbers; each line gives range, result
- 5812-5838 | 32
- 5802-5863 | 31.5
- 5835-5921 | 29.6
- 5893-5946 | 29.6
